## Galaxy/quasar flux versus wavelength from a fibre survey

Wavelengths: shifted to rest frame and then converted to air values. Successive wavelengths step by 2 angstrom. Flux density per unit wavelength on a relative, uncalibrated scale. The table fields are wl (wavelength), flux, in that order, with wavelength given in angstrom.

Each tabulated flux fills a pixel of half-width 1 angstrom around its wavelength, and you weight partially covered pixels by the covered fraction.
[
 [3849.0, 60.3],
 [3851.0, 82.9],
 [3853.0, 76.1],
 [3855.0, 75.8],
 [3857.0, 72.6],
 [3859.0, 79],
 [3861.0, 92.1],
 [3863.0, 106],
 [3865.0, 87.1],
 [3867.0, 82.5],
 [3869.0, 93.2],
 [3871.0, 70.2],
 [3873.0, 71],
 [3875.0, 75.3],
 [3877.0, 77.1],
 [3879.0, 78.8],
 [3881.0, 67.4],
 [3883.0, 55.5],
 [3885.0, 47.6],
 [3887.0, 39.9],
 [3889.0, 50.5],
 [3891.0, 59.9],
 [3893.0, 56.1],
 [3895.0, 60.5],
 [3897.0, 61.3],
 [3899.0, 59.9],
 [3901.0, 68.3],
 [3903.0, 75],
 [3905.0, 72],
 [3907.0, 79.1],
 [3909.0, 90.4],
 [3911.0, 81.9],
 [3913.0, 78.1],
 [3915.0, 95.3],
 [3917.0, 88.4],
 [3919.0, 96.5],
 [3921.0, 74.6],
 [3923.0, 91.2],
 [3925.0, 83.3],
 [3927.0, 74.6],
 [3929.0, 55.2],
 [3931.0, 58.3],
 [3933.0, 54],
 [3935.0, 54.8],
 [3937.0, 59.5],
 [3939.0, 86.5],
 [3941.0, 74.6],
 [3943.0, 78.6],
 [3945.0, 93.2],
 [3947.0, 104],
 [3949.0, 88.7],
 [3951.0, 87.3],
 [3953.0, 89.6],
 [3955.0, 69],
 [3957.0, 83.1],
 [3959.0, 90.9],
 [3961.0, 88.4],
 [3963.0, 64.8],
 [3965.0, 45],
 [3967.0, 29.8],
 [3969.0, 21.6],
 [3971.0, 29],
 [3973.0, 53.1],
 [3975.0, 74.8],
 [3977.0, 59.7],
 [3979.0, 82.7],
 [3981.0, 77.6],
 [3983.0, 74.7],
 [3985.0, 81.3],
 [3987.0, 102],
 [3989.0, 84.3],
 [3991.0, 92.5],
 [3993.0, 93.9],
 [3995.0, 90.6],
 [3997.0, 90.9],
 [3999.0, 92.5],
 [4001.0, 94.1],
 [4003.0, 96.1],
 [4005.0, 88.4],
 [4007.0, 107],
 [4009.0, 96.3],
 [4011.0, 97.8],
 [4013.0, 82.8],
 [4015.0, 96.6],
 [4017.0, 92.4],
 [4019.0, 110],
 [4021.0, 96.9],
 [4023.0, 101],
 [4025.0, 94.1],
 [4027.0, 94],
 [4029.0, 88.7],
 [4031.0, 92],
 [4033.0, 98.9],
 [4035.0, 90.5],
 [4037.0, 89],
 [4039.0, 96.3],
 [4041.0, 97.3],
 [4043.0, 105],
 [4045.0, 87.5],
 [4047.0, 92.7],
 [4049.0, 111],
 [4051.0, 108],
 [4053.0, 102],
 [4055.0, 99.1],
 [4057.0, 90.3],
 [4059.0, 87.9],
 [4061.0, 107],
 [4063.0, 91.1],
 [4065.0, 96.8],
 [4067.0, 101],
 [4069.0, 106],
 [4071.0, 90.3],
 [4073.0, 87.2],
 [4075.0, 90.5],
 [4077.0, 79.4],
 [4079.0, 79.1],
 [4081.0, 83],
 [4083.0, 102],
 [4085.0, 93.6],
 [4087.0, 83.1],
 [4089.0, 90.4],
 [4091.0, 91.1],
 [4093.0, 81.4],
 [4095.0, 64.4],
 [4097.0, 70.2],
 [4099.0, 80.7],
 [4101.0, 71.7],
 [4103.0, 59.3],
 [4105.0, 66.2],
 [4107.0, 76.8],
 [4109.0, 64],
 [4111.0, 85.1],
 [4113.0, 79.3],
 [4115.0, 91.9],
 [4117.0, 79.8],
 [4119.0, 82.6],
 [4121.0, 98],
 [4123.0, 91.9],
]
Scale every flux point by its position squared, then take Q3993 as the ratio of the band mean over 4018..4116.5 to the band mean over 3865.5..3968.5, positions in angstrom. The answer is 1.33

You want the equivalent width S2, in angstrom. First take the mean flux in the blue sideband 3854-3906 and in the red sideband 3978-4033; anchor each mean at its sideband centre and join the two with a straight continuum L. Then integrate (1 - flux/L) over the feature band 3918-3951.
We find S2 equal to 1.2 angstrom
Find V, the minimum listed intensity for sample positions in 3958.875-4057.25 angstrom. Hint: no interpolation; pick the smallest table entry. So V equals 21.6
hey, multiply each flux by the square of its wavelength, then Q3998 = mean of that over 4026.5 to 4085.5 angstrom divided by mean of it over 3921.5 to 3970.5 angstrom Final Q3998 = 1.40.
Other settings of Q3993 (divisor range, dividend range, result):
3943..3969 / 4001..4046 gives 1.30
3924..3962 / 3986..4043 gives 1.27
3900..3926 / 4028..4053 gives 1.25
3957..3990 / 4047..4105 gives 1.40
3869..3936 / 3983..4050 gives 1.43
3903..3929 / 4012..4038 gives 1.21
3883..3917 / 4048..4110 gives 1.41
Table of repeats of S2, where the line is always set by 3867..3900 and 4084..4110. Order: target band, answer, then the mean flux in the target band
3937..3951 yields -3.6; 85.6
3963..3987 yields 3.6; 59.4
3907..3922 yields -4.5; 86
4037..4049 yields -3.8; 96.5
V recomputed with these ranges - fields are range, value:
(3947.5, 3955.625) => 69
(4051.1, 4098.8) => 64.4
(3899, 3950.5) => 54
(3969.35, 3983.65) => 29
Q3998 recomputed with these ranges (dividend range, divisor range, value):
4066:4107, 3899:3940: 1.20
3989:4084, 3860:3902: 1.48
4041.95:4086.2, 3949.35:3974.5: 1.57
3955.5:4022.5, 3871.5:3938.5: 1.21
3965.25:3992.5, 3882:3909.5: 1.12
